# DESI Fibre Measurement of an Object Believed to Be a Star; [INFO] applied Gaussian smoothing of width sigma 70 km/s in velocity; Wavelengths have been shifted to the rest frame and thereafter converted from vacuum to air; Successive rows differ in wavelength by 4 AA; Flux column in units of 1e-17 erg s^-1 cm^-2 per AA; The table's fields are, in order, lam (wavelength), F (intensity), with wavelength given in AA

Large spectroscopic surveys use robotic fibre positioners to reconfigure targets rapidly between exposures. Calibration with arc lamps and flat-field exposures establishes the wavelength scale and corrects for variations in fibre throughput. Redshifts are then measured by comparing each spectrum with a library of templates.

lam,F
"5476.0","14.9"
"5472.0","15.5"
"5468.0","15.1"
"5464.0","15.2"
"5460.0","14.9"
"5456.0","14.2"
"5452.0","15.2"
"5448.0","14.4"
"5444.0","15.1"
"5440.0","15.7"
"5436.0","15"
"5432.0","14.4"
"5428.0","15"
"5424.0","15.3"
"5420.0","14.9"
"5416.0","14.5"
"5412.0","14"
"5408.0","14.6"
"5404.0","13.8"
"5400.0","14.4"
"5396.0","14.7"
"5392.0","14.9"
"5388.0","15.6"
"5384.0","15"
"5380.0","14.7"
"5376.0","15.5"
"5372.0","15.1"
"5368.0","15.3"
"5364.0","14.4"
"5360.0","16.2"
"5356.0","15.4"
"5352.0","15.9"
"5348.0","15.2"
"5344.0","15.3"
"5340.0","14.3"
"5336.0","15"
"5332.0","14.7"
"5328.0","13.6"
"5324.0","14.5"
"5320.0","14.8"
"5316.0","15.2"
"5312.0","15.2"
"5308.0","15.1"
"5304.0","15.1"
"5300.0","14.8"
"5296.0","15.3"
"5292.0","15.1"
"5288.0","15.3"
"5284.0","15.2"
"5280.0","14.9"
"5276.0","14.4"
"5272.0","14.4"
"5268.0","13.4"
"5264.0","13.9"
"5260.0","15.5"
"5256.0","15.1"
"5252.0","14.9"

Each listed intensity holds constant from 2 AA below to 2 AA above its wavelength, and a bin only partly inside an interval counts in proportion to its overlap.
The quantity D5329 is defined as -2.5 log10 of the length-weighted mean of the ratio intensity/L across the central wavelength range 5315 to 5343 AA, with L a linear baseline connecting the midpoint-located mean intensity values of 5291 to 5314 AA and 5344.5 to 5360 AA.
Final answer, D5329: 0.055 mag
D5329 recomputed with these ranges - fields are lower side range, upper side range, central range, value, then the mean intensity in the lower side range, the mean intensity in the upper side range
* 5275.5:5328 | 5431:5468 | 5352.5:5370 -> -0.03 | 15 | 14.9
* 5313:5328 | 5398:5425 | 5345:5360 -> -0.07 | 14.7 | 14.5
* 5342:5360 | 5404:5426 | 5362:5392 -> 0.01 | 15.5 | 14.6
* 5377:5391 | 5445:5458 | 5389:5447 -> 0.01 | 15.1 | 14.6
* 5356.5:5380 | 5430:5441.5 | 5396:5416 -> 0.06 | 15.3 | 15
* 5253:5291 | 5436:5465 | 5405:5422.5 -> 0.03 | 14.7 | 15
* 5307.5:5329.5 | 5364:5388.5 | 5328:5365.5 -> -0.01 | 14.7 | 15.1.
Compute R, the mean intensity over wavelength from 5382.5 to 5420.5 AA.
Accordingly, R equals 14.6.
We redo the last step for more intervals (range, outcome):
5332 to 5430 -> 15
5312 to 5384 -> 15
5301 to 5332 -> 14.8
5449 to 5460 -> 14.7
